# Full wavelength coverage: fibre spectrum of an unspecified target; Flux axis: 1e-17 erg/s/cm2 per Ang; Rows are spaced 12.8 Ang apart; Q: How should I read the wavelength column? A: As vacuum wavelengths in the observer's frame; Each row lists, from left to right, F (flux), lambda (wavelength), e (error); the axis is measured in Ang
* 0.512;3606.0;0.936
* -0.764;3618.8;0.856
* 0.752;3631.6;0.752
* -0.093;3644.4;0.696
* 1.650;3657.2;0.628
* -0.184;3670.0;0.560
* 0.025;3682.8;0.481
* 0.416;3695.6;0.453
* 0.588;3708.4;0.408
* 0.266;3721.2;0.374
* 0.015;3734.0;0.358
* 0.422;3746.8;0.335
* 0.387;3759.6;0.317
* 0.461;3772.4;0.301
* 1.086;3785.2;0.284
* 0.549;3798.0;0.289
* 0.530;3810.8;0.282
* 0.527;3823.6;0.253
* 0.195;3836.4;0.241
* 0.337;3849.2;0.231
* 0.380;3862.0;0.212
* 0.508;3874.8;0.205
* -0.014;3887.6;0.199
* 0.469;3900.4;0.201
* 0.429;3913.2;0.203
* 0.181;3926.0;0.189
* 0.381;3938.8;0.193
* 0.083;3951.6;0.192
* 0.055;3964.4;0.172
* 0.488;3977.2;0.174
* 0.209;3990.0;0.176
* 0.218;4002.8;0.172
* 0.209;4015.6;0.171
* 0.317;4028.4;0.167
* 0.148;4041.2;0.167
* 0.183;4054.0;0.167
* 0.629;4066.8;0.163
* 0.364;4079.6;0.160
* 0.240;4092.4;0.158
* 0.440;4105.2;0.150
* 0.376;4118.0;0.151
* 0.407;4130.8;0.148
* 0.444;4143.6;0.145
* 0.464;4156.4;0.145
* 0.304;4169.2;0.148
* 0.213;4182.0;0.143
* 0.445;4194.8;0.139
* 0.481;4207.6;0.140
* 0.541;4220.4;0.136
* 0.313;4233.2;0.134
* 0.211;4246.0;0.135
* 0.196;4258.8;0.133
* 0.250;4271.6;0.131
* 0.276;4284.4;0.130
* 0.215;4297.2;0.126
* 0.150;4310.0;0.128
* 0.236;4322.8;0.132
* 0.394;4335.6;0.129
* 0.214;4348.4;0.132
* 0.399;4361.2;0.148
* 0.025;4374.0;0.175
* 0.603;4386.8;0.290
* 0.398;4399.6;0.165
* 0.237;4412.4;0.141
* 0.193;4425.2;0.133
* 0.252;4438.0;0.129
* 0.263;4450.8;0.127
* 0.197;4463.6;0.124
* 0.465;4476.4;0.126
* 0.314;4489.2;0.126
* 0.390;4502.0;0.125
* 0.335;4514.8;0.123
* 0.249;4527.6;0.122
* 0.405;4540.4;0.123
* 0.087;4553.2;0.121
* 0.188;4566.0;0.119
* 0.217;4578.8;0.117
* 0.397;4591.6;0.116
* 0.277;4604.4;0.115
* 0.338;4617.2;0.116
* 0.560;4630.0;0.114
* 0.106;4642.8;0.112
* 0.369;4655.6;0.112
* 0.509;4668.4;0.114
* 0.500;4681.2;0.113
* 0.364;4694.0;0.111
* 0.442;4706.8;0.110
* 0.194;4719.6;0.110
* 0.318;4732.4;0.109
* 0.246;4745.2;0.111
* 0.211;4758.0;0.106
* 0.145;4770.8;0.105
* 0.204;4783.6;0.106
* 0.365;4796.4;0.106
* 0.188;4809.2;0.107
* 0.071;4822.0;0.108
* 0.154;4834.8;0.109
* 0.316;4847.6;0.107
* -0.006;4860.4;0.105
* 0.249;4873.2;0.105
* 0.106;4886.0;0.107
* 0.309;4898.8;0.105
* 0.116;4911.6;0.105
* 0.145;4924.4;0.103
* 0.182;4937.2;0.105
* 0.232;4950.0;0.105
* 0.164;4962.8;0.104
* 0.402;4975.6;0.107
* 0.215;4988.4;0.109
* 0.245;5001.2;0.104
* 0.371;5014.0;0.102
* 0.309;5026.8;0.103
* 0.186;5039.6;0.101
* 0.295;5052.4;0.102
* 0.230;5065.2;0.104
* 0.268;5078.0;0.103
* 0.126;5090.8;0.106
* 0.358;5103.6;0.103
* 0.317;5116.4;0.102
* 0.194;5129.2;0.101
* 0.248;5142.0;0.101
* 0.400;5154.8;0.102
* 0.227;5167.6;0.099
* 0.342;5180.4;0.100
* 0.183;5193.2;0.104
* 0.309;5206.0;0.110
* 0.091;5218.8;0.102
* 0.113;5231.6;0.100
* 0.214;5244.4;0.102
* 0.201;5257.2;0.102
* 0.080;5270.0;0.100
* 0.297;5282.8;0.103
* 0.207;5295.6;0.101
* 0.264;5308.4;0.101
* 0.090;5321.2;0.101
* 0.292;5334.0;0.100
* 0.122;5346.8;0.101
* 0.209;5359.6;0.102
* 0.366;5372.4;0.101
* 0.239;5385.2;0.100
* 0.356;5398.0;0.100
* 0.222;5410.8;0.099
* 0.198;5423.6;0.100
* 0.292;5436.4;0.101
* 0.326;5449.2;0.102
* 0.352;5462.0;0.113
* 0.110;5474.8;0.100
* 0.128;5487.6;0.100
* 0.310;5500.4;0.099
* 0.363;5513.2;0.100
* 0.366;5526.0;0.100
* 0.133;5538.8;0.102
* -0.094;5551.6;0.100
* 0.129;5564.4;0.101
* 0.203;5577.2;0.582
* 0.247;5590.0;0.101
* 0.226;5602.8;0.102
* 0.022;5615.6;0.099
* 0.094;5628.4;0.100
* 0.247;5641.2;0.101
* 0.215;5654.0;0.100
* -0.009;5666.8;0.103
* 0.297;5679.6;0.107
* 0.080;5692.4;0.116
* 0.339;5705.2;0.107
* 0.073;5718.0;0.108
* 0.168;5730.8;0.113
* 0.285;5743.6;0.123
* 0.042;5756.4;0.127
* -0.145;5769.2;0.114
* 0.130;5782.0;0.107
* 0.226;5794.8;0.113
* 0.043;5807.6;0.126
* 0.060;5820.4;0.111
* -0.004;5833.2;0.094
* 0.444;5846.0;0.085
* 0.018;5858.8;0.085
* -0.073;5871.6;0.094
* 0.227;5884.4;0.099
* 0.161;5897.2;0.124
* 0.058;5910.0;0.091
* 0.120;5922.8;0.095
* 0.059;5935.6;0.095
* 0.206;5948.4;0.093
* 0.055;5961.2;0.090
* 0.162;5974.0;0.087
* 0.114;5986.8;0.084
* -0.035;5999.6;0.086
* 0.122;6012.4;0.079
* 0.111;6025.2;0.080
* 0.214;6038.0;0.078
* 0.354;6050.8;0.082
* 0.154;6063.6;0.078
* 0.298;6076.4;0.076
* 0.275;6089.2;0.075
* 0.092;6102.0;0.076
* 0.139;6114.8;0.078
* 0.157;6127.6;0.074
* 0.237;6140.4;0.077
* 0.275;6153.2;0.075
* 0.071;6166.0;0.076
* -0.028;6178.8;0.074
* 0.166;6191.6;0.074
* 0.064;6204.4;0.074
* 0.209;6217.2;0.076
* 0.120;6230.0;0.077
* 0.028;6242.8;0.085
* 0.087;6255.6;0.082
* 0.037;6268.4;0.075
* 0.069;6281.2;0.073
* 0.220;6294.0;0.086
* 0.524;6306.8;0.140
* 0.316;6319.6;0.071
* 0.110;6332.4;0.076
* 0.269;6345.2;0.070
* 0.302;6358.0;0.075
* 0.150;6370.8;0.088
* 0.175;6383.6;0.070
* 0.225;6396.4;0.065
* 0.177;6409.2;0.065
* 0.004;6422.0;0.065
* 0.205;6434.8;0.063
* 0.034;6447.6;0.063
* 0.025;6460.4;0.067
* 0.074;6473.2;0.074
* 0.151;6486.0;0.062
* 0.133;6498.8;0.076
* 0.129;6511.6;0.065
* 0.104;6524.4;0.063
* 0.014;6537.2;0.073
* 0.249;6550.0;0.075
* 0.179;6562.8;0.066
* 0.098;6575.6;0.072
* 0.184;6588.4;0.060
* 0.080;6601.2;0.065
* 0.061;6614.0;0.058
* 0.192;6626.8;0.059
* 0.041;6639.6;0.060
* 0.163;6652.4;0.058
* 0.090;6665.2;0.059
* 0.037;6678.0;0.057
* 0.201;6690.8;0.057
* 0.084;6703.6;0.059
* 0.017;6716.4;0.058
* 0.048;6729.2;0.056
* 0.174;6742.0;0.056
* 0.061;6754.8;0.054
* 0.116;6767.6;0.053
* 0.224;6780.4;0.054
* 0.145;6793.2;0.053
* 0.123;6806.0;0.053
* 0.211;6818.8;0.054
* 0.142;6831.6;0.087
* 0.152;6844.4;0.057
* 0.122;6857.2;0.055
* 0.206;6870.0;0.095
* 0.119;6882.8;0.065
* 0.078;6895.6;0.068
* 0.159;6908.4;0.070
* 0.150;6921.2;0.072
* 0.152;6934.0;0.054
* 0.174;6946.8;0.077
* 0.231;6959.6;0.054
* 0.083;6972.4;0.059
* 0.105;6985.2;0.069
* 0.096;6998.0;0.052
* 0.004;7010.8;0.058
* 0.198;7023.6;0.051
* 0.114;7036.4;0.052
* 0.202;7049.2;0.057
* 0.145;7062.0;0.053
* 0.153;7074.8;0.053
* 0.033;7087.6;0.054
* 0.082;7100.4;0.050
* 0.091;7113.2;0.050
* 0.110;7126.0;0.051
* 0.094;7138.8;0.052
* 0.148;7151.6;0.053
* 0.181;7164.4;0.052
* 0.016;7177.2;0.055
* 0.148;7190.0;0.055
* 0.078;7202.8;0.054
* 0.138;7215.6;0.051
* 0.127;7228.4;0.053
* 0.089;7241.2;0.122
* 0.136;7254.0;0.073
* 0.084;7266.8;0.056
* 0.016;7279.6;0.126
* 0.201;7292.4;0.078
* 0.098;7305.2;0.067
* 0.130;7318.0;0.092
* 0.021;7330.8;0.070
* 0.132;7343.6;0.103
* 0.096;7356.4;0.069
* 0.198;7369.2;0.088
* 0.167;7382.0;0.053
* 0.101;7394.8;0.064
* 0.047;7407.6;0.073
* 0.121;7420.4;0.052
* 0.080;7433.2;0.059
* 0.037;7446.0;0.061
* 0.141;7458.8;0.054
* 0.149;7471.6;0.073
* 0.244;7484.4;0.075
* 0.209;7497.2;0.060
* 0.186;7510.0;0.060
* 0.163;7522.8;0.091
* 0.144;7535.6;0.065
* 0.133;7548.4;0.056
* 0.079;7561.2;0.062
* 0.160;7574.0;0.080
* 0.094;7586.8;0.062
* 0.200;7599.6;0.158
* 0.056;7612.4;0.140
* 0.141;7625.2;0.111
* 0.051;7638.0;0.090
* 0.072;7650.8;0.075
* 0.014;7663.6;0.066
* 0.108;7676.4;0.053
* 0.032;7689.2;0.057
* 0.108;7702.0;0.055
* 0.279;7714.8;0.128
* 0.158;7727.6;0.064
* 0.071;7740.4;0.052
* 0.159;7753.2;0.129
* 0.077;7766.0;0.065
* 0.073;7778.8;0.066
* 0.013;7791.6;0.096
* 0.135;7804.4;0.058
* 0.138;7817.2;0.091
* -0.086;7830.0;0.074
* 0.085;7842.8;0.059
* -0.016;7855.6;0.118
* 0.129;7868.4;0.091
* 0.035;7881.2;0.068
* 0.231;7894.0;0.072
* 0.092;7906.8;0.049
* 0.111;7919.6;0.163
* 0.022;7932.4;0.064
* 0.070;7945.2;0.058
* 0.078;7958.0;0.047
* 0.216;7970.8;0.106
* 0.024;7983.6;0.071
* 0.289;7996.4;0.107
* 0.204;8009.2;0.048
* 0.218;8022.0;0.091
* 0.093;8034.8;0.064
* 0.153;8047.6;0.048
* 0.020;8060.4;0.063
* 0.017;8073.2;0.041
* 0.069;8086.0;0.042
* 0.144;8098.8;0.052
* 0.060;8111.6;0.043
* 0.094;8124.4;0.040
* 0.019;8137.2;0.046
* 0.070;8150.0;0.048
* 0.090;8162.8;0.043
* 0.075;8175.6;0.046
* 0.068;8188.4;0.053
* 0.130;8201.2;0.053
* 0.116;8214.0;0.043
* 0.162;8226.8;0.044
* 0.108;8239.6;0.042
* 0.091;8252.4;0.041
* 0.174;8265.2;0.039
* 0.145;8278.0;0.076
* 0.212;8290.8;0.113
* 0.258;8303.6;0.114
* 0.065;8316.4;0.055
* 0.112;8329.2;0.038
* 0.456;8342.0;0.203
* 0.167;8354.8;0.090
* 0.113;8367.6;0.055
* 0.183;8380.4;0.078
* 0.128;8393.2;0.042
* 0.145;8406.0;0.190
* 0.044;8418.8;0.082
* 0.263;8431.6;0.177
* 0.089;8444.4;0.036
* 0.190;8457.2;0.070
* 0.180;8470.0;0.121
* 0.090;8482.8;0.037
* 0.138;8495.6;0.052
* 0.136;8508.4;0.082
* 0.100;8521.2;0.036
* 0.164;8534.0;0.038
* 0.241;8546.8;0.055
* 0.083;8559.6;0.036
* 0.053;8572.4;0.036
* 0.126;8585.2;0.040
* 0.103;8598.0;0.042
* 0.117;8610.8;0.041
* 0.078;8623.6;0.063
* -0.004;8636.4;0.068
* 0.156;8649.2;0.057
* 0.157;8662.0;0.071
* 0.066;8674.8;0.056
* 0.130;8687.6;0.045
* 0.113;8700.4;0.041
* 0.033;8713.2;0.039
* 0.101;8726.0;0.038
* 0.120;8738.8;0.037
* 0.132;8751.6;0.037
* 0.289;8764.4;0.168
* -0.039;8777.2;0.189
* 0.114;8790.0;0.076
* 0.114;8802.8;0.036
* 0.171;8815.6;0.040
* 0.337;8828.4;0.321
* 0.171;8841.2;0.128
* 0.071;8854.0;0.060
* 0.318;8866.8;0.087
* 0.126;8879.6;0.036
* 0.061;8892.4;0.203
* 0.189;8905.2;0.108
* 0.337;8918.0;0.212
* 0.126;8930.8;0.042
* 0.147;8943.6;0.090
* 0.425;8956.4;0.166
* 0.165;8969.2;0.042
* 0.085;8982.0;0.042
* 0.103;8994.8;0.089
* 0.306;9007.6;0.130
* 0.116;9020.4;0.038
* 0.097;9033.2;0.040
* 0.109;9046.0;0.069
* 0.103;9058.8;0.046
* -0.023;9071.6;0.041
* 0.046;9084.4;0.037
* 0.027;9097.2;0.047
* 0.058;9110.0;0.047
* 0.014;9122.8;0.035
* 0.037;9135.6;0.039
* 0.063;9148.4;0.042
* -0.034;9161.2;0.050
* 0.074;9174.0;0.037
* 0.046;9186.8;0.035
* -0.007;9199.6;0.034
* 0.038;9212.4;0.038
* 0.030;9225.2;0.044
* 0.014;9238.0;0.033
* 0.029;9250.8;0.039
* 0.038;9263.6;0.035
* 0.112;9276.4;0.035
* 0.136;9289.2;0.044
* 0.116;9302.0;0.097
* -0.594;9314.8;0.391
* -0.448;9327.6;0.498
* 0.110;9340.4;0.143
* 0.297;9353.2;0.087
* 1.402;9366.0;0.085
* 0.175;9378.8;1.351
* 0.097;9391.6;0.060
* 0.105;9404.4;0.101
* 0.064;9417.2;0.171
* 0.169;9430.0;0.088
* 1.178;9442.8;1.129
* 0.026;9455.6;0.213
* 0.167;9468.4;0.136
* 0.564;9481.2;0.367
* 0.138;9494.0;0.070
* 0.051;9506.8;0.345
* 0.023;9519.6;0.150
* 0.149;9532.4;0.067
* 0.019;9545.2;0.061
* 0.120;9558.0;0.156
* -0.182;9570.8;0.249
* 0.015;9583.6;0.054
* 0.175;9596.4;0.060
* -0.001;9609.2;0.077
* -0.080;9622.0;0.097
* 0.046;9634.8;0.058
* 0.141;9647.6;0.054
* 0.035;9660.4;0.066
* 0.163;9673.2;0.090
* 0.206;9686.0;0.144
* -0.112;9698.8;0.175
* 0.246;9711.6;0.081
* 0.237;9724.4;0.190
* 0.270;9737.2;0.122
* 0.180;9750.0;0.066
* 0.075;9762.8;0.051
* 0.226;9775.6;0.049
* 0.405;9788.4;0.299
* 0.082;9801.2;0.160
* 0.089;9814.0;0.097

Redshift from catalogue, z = 1.512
